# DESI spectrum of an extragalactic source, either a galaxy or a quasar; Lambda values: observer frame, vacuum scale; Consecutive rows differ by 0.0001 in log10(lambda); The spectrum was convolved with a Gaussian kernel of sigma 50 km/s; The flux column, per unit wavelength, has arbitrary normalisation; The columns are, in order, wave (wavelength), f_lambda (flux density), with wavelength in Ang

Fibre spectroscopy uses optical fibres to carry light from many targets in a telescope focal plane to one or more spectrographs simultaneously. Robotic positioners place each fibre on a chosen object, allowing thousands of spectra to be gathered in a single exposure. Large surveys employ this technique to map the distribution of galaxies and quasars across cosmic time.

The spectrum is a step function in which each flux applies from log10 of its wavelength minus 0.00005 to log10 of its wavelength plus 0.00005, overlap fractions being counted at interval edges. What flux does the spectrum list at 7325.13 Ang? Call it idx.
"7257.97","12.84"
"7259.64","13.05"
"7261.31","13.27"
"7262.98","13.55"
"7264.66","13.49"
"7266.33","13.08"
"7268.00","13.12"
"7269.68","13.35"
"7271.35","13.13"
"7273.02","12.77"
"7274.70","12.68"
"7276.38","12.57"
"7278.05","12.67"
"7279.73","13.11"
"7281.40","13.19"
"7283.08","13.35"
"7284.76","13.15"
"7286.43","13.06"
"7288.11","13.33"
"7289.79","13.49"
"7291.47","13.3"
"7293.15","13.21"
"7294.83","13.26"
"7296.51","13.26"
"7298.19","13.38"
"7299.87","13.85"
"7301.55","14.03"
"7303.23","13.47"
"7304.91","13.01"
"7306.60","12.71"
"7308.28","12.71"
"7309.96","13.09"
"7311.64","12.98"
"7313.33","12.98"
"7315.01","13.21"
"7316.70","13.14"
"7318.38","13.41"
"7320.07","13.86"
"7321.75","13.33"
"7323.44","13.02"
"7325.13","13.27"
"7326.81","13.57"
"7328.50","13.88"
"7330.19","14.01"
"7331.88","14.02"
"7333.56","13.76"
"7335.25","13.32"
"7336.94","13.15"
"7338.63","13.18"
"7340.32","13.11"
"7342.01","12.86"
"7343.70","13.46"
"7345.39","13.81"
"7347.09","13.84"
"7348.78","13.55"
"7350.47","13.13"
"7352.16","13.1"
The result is 13.27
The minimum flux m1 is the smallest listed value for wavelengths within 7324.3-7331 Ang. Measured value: 13.27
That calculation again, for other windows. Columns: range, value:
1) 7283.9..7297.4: 13.06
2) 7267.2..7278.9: 12.57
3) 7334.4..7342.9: 12.86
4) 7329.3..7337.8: 13.15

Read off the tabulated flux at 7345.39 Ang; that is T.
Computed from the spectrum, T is 13.81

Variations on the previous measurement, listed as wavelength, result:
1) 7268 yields 13.12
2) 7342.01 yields 12.86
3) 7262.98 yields 13.55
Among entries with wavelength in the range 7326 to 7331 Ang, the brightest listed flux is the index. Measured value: 14.01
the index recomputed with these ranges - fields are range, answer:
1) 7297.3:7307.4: 14.03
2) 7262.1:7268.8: 13.55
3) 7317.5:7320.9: 13.86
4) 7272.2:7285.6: 13.35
